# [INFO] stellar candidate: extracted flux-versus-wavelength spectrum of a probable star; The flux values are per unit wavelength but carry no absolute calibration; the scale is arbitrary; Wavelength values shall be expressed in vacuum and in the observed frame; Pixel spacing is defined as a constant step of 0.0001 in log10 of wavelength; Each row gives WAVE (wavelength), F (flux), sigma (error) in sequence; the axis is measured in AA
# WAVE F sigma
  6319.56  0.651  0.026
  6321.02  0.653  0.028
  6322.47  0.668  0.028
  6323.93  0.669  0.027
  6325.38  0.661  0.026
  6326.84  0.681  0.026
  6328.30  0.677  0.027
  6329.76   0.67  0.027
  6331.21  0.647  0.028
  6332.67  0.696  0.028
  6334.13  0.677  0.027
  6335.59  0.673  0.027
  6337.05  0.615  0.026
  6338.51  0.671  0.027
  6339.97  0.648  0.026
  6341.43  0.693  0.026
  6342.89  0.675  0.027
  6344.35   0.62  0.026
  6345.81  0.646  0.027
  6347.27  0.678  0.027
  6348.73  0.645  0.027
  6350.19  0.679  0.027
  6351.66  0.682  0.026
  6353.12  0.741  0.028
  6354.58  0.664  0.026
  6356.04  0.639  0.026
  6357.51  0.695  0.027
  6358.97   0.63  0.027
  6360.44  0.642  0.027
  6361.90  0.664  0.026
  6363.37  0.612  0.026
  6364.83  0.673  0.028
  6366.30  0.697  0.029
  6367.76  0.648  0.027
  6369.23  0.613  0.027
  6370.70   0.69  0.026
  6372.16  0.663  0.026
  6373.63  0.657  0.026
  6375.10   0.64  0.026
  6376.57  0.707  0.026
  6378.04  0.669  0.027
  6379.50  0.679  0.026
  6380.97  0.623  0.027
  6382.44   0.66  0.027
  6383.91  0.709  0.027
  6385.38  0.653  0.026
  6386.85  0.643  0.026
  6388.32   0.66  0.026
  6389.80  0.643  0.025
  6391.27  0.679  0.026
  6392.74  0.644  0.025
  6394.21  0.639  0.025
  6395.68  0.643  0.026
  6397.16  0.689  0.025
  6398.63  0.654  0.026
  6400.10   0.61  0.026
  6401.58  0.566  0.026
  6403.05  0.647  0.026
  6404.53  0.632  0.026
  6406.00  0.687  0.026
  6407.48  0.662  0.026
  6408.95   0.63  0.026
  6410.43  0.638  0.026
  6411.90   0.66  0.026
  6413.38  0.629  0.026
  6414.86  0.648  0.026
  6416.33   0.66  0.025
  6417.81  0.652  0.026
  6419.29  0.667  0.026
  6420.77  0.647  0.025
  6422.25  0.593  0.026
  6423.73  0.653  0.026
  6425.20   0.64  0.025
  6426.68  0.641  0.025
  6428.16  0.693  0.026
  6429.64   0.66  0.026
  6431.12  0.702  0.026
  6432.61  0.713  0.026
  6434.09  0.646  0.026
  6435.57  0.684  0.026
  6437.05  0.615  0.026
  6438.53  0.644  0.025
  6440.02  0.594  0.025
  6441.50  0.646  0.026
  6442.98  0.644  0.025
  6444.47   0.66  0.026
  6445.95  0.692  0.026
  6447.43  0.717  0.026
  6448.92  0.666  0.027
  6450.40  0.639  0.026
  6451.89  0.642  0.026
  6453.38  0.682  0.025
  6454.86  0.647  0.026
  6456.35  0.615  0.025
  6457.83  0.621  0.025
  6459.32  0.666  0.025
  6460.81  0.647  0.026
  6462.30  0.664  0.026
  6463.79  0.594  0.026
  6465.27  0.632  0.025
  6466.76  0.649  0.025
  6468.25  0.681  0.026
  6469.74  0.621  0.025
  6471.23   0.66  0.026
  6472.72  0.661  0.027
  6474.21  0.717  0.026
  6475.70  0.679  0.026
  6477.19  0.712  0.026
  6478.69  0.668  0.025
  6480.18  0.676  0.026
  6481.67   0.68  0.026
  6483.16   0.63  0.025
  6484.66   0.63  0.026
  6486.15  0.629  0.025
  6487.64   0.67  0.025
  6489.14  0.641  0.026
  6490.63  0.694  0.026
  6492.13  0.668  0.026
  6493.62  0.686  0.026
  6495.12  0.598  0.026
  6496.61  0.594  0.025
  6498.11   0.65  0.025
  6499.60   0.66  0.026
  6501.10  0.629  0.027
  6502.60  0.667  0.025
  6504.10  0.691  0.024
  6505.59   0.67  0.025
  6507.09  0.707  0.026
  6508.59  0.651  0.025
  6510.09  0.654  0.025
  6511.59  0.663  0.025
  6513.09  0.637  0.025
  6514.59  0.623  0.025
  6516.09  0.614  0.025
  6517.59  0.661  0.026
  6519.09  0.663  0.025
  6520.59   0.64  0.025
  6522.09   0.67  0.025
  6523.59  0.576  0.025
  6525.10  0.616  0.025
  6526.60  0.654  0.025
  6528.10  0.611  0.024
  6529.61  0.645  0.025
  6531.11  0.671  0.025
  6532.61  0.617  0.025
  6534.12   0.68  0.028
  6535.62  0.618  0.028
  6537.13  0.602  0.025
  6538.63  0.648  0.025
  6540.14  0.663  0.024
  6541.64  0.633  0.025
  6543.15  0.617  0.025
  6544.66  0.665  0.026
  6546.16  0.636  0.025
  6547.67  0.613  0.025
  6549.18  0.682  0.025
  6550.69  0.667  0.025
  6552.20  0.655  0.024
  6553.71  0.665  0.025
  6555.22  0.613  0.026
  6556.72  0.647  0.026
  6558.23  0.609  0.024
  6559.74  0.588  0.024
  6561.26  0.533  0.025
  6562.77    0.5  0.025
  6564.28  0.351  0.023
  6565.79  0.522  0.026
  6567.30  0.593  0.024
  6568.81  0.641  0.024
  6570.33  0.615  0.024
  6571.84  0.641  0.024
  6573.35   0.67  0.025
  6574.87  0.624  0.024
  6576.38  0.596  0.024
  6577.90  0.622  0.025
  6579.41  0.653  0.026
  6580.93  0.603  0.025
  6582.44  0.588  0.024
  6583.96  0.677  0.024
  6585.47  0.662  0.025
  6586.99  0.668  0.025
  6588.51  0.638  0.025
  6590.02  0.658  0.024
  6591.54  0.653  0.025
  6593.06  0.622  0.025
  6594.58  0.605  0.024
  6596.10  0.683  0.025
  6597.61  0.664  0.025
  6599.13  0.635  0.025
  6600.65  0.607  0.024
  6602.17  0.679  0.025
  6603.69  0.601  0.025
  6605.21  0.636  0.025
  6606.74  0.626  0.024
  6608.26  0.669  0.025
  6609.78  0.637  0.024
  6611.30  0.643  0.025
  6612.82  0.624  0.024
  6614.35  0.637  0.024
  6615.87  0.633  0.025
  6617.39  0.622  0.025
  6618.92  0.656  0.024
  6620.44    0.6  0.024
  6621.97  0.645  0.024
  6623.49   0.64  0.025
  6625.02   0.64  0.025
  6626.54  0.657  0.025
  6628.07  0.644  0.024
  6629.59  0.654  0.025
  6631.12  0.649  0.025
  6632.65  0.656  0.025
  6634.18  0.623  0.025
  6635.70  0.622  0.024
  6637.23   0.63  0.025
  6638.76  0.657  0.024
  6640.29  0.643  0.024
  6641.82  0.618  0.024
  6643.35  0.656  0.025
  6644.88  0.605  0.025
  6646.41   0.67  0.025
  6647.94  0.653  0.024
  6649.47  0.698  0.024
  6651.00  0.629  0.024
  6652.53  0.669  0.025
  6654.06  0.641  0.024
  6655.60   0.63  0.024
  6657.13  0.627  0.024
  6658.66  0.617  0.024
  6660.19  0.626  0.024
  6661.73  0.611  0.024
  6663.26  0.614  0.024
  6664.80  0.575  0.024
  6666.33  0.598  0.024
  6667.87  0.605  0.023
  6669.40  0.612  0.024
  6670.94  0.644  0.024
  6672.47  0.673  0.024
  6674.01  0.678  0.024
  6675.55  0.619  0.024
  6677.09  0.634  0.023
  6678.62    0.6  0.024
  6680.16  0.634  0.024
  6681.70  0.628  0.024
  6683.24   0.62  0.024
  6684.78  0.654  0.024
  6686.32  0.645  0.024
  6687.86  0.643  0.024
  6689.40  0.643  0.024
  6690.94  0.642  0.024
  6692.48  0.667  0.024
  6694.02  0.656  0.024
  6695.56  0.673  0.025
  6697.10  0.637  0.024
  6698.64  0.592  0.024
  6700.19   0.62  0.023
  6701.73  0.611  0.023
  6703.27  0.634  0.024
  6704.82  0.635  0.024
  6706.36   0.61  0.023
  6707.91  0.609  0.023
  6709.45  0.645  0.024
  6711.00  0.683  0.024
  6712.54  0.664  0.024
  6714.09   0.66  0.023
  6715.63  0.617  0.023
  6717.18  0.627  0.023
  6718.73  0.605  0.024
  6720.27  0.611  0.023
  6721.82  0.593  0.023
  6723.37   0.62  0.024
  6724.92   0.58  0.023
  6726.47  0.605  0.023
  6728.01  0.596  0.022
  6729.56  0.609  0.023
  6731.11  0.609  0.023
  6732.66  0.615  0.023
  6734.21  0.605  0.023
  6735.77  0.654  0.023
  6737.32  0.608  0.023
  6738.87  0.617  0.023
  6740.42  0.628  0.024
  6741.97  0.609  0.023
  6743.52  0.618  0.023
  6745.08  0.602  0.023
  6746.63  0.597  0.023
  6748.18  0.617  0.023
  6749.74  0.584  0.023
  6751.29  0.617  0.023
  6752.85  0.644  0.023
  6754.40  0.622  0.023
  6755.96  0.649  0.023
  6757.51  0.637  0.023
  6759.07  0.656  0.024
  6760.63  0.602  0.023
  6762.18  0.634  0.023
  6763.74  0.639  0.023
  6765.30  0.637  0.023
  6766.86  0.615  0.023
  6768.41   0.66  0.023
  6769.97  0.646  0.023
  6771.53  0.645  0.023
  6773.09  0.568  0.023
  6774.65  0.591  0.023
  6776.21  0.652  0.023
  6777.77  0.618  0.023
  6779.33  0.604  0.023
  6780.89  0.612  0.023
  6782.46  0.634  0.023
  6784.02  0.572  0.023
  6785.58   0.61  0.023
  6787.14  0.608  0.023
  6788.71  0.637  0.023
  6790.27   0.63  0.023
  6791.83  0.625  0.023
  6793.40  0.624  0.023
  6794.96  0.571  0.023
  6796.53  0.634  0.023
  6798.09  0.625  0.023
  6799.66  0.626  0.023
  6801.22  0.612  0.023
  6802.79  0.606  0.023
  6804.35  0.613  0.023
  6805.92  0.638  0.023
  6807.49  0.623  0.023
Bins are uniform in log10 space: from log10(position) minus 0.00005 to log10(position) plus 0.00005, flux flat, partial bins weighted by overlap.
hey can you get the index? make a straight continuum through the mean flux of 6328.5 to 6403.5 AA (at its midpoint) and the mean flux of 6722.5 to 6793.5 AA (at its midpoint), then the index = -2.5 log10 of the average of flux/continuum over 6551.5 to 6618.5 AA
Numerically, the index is 0.03 mag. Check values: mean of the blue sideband 0.659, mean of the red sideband 0.619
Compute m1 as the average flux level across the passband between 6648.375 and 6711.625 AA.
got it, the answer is 0.634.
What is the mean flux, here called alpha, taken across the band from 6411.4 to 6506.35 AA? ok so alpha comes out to 0.655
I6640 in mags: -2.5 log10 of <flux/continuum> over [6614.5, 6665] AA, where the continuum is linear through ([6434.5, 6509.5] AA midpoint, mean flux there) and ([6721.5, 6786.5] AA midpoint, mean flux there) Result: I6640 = -0.01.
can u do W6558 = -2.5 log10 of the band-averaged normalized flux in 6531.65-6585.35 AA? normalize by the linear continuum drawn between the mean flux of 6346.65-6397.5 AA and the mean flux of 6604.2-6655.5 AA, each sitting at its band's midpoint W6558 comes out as 0.05 mag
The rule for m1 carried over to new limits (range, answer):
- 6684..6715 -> 0.641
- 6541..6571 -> 0.602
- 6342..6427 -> 0.654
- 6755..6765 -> 0.636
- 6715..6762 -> 0.615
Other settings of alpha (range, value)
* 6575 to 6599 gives 0.639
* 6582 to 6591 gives 0.651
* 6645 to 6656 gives 0.654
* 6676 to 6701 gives 0.637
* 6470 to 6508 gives 0.662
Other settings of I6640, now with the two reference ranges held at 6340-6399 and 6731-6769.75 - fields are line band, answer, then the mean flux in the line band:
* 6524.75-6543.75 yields 0.01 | 0.637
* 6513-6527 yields 0.02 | 0.635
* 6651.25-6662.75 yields 0.00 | 0.631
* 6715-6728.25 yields 0.04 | 0.606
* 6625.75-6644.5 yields -0.01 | 0.642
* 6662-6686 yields 0.01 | 0.626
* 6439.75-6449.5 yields -0.01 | 0.663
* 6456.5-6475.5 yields 0.00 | 0.651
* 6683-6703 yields -0.02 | 0.639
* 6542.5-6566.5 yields 0.08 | 0.598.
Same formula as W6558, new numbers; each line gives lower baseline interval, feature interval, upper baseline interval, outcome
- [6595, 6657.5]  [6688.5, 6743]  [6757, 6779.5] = 0.01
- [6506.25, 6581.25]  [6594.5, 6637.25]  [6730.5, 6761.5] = -0.03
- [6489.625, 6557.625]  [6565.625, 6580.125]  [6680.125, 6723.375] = 0.04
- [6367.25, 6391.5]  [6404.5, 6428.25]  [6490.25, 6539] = 0.01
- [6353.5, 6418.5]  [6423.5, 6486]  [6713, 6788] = -0.02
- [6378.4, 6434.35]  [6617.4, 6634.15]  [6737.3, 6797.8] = -0.02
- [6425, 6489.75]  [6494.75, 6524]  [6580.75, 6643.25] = 0.01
